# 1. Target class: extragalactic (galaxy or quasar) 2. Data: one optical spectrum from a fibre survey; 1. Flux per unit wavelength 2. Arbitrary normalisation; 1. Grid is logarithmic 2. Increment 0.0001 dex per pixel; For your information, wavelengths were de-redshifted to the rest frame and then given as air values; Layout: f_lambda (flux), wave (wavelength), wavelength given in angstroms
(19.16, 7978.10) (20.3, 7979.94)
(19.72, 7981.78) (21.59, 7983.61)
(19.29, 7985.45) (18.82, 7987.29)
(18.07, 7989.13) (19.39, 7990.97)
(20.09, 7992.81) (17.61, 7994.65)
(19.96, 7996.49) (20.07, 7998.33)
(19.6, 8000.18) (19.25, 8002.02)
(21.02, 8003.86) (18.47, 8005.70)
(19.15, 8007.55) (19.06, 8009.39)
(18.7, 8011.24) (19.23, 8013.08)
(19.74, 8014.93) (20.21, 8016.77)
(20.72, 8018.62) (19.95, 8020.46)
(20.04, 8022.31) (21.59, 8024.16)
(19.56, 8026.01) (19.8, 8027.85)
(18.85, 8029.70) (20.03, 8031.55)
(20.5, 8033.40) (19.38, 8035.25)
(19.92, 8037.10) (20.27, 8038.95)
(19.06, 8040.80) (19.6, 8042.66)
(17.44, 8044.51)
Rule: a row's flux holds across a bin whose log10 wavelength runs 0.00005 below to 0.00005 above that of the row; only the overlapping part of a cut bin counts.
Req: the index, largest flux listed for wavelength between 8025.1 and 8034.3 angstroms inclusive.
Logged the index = 20.5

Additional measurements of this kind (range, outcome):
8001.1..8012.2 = 21.02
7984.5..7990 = 19.29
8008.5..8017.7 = 20.21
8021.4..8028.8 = 21.59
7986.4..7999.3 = 20.09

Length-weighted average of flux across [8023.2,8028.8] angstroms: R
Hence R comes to 20.3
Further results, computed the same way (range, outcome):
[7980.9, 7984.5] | 20.7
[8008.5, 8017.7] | 19.4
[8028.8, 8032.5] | 19.4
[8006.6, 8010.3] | 19.1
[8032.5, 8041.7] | 19.8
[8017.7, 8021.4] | 20.4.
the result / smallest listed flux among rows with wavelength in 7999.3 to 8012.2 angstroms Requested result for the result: 18.47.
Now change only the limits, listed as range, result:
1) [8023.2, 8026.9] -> 19.56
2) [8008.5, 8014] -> 18.7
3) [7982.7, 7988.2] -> 18.82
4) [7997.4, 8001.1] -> 19.6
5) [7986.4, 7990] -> 18.07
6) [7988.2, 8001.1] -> 17.61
